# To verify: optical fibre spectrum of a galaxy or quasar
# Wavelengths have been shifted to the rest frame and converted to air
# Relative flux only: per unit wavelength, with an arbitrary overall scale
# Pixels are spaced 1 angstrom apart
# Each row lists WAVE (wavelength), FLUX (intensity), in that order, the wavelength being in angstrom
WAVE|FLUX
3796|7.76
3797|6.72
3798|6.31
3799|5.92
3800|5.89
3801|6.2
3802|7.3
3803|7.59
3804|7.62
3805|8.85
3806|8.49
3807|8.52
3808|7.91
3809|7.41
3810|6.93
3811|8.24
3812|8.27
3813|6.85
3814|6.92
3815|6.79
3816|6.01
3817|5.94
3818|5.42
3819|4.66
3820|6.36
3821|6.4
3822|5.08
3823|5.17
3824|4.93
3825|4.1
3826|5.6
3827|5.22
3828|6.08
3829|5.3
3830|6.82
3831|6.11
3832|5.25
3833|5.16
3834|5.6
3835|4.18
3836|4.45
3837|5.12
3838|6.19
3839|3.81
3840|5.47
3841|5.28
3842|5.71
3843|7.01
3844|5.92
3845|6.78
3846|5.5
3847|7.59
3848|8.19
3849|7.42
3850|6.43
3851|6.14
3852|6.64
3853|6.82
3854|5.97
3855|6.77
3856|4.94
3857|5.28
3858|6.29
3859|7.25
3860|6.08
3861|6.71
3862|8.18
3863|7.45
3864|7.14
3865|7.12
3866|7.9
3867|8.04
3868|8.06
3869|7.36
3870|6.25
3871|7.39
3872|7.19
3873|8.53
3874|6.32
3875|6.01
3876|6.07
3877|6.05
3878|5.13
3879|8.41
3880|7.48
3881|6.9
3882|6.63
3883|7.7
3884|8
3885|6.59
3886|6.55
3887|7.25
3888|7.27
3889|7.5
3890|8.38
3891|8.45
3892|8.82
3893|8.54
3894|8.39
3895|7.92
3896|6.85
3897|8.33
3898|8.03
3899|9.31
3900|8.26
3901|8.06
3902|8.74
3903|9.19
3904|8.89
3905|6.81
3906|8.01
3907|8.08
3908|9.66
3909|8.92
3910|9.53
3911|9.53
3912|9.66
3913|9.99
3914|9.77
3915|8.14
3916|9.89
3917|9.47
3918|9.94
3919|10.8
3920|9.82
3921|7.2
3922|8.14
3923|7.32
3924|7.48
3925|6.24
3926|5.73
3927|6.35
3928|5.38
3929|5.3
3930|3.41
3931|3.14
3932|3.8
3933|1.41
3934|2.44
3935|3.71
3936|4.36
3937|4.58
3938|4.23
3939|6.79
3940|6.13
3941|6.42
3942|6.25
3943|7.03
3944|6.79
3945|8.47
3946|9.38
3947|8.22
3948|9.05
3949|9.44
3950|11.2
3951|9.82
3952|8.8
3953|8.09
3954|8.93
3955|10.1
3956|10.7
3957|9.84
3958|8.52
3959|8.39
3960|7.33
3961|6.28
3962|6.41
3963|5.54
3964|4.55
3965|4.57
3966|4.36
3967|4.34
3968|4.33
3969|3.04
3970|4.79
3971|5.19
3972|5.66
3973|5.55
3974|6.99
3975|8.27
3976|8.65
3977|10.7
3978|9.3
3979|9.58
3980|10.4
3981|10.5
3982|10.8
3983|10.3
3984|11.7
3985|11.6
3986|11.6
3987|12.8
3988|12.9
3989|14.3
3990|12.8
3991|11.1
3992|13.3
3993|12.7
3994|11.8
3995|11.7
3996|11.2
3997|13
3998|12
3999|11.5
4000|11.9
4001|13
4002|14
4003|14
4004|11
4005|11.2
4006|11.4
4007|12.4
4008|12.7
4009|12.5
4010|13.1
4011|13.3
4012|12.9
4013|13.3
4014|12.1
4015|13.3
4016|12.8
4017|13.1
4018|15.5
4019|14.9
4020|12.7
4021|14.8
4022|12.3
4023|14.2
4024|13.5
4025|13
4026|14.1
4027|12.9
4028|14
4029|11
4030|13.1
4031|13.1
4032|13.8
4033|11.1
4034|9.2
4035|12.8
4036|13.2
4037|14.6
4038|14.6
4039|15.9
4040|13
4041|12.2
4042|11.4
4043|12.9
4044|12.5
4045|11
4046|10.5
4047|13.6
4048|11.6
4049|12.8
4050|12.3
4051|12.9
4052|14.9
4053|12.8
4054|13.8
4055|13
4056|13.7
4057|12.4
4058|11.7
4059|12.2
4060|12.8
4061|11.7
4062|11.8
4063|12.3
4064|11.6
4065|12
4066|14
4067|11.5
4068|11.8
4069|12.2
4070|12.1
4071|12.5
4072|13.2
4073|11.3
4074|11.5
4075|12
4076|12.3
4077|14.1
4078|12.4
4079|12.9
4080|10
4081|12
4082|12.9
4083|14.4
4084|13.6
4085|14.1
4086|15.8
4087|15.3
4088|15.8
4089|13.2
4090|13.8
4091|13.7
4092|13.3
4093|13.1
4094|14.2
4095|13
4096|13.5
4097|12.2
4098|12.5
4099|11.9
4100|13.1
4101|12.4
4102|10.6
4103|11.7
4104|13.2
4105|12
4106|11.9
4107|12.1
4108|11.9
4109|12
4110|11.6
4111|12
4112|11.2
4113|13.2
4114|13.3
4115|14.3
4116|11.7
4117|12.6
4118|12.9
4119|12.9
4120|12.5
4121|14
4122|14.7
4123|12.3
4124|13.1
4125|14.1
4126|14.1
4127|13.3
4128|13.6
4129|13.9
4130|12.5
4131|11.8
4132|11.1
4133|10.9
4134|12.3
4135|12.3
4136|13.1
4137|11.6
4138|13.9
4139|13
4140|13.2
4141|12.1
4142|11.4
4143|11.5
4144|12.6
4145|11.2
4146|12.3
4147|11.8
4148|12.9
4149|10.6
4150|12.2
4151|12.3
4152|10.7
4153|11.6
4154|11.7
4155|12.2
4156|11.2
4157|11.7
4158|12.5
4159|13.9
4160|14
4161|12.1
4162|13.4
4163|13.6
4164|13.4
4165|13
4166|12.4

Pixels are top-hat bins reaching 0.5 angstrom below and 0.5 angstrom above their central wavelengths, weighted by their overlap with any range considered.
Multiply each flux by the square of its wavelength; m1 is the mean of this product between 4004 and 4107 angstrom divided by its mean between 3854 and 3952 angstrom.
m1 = 1.88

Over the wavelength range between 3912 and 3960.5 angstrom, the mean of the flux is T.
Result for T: 7.39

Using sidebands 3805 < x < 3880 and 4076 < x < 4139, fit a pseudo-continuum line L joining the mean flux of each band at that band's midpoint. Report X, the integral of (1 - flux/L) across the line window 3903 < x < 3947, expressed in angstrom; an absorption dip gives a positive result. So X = 6.6 angstrom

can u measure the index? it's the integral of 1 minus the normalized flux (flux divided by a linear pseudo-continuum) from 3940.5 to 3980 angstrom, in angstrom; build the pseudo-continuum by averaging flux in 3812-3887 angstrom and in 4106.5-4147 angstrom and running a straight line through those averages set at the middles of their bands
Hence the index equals 5.9 angstrom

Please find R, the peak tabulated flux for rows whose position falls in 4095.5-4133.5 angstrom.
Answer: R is 14.7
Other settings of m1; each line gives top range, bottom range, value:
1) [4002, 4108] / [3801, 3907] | 2.07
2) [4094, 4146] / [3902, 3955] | 1.85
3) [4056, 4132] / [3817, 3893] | 2.23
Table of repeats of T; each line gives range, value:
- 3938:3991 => 8.32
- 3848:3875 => 6.92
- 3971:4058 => 12.2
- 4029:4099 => 12.8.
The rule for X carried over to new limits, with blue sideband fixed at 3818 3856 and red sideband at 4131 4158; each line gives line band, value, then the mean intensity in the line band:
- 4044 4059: -3.7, 12.6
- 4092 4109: -2.1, 12.5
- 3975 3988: -2.9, 10.7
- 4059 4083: -4.0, 12.3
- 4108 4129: -2.8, 13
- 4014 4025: -4.8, 13.6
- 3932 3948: 4.3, 5.79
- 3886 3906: -3.2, 8.11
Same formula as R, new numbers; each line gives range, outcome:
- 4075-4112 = 15.8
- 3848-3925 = 10.8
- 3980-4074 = 15.9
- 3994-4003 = 14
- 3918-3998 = 14.3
